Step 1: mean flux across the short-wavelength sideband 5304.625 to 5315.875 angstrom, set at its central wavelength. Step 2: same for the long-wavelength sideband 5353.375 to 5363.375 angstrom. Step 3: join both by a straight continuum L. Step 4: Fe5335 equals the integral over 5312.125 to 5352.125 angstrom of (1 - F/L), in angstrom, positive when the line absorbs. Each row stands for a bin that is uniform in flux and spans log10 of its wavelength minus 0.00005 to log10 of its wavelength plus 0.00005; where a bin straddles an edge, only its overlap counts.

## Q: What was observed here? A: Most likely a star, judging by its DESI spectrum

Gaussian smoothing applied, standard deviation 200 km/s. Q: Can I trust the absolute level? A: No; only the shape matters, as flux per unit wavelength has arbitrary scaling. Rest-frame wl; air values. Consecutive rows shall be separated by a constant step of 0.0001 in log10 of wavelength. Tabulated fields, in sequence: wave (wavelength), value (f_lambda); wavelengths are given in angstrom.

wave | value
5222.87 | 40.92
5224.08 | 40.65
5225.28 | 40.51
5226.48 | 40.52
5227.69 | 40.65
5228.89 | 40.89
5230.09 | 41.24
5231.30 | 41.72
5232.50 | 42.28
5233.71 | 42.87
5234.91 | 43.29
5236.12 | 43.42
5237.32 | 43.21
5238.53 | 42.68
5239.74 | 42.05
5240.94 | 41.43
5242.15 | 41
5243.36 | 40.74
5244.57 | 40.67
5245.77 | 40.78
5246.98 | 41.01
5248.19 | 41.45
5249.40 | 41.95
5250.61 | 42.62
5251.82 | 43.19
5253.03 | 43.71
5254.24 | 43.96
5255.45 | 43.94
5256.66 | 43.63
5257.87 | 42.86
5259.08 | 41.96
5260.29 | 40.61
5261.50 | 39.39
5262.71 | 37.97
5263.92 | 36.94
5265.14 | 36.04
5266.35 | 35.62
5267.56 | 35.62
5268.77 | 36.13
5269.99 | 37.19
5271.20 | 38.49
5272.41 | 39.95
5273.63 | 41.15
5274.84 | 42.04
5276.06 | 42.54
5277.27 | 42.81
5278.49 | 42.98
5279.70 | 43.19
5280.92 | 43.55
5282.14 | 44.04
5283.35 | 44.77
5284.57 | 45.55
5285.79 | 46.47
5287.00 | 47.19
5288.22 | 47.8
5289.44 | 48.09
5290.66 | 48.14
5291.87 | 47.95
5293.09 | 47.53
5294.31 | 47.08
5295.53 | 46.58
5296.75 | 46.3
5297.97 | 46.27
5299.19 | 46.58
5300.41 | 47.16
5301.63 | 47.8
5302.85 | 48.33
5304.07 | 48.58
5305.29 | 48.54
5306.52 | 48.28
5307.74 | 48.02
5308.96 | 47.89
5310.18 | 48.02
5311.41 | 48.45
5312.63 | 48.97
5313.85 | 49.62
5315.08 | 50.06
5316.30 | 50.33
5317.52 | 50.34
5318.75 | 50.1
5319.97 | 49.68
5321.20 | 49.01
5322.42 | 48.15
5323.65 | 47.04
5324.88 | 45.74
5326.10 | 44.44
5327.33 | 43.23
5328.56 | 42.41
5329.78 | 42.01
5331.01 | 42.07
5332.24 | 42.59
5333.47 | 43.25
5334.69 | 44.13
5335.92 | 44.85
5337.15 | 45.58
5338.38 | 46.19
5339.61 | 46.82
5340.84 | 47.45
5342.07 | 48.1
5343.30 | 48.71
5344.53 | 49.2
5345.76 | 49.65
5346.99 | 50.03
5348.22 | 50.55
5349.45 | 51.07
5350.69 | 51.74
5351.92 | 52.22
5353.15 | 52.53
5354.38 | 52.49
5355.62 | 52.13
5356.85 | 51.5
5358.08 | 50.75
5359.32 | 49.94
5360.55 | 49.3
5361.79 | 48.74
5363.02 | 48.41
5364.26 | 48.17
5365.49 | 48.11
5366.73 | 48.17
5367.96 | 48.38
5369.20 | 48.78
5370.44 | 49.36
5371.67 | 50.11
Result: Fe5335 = 1.7 angstrom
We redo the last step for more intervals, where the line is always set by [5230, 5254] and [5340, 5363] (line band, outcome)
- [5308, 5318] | -0.4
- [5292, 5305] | -0.3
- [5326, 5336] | 1.2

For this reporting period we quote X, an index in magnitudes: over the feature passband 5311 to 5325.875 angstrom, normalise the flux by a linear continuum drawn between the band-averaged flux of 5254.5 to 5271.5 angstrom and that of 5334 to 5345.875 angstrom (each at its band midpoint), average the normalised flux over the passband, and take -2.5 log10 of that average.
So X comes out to -0.10 mag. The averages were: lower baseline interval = 39.1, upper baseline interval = 47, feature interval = 48.9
